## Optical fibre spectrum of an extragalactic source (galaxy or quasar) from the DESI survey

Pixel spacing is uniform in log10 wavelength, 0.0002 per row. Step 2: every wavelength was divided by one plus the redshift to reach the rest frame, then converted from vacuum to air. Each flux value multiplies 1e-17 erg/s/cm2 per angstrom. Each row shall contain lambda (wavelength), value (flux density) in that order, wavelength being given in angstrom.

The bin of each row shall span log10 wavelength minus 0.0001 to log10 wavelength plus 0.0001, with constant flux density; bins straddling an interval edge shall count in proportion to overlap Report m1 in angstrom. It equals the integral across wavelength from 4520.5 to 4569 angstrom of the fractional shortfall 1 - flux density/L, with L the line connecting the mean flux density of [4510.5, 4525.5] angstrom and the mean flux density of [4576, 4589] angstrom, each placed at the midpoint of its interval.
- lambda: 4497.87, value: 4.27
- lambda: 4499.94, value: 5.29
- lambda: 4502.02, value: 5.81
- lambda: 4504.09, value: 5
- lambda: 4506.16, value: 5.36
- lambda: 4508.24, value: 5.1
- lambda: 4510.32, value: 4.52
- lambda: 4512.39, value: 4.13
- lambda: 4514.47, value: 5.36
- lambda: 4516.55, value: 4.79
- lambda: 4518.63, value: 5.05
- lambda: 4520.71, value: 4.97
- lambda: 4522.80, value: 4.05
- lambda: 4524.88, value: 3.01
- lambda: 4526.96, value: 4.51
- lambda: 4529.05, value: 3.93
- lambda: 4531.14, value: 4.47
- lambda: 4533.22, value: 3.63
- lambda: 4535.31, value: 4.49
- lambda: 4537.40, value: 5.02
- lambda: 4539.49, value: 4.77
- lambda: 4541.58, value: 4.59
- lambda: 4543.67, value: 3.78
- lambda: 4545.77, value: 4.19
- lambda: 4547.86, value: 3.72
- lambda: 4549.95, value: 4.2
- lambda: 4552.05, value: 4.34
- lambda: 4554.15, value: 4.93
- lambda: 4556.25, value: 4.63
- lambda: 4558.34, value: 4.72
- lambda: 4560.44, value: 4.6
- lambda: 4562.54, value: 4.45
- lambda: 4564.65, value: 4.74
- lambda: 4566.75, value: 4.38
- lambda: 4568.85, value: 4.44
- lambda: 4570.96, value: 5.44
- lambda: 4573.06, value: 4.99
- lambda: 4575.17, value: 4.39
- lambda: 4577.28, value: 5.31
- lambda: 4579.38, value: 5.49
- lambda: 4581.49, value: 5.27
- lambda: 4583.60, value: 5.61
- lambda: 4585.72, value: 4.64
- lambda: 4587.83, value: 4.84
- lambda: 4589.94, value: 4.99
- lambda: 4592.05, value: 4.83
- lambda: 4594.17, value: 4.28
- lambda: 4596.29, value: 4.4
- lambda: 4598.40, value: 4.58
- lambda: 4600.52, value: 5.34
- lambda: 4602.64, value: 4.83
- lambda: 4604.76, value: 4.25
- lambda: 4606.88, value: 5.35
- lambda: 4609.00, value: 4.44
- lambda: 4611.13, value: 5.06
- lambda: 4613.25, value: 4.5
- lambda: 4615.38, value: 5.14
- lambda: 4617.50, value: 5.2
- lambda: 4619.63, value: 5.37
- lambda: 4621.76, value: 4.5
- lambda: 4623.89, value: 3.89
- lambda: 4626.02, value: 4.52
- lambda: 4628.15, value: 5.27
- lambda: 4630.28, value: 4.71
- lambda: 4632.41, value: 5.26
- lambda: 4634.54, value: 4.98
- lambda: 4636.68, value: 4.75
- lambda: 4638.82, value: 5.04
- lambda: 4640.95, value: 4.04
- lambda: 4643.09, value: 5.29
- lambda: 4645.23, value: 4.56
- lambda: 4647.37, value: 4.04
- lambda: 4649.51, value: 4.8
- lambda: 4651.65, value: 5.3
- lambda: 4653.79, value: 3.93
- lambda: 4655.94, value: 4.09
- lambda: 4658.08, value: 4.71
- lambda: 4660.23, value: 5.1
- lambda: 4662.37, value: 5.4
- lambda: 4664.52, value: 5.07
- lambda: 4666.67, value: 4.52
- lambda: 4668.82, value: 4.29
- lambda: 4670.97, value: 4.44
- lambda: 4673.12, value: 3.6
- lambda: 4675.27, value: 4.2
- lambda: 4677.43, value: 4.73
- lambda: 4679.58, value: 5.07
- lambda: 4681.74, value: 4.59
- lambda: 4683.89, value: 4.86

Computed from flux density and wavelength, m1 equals 4.6 angstrom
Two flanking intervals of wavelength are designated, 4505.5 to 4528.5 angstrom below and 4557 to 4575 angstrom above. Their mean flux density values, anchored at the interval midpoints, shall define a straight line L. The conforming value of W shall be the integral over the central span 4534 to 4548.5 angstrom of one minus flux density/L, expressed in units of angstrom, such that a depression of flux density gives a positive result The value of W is 0.9 angstrom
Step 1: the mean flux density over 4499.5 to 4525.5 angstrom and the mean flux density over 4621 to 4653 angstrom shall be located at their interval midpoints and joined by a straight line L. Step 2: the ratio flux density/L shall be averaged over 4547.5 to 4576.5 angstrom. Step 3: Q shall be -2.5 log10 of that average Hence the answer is 0.043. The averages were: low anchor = 4.82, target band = 4.6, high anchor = 4.73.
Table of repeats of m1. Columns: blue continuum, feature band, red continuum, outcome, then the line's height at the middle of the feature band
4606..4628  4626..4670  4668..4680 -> -1.8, 4.56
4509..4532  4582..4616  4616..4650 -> -1.1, 4.67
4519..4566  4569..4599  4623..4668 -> -2.8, 4.51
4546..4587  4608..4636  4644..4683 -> -1.1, 4.65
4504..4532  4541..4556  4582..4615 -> 1.3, 4.66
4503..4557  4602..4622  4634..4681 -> -1.3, 4.58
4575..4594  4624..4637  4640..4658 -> -0.5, 4.67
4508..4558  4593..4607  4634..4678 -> -0.5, 4.52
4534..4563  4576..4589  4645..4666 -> -1.9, 4.53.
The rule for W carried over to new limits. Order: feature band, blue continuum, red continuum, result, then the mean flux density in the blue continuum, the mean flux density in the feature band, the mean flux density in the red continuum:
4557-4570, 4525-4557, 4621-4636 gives -0.4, 4.3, 4.56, 4.74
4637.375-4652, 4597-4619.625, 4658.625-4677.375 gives 0.0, 4.89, 4.7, 4.59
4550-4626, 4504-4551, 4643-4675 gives -4.8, 4.45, 4.79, 4.58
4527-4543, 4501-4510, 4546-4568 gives 1.3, 5.25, 4.41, 4.46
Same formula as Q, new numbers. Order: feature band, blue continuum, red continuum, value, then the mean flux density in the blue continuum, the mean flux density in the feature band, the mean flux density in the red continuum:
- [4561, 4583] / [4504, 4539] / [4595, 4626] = -0.05 mag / 4.54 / 4.9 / 4.76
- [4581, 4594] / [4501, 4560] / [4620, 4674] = -0.08 mag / 4.54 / 4.97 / 4.66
